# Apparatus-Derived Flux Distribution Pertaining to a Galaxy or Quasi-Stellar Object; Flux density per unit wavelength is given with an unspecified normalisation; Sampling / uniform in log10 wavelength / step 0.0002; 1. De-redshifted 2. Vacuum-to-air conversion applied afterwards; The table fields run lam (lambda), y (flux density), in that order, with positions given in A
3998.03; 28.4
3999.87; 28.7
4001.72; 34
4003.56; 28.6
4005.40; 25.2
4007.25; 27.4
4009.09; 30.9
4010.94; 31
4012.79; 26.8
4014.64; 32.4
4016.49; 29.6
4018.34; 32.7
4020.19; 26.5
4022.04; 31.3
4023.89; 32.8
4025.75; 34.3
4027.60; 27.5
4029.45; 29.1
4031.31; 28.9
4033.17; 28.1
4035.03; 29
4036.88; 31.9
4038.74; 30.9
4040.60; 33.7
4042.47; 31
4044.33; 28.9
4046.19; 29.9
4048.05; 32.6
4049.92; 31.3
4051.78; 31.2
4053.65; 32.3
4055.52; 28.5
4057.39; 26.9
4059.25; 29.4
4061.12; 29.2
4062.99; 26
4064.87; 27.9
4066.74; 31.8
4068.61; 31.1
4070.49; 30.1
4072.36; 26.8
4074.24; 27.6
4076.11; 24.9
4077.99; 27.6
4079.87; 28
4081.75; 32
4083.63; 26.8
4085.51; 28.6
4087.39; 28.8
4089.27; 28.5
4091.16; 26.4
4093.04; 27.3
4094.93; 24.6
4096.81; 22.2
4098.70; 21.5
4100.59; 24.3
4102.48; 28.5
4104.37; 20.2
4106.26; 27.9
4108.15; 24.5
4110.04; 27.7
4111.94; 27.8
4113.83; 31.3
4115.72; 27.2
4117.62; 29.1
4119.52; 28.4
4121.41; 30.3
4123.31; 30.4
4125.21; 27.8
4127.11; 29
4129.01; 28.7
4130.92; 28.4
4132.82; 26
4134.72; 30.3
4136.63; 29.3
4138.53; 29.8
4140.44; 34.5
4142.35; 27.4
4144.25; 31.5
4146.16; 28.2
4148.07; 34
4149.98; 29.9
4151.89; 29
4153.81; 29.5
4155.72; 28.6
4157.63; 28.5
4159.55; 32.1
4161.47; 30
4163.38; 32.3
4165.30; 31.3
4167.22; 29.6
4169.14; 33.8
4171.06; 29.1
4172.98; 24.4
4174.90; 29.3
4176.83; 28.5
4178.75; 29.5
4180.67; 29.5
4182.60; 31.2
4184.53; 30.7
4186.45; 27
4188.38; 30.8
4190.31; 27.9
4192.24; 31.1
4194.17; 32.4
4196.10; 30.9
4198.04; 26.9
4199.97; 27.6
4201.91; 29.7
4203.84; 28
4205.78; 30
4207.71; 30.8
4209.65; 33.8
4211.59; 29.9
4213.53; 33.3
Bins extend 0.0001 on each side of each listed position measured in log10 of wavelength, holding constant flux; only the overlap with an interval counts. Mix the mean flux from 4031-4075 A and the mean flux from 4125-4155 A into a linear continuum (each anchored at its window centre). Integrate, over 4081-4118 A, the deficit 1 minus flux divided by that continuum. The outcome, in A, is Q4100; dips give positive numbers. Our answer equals 3.7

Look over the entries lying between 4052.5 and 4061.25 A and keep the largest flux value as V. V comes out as 32.3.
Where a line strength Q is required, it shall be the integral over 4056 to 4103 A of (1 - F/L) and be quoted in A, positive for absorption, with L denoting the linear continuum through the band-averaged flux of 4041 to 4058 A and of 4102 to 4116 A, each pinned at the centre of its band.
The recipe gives 1.9 A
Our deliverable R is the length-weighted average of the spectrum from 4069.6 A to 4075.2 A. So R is 28.2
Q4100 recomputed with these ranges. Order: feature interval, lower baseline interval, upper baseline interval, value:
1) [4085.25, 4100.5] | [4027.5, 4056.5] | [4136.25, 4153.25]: 2.32 A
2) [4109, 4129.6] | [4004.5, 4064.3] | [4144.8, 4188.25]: 0.69 A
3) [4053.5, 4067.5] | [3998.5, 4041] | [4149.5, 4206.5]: 0.53 A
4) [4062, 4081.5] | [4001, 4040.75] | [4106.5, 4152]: 0.87 A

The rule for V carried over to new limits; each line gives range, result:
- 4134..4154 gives 34.5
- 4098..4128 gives 31.3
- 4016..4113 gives 34.3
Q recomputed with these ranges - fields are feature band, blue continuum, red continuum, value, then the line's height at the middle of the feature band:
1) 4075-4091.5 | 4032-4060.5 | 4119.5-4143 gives 1.04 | 29.9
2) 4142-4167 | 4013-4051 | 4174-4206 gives -0.44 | 29.7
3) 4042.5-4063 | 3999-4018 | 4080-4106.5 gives -1.50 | 27.8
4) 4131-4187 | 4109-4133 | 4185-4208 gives -1.47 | 29.1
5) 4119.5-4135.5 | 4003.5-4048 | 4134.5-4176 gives 0.67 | 30.1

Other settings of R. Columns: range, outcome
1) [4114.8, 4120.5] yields 28.3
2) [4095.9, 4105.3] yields 23.3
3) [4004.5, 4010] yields 27.8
